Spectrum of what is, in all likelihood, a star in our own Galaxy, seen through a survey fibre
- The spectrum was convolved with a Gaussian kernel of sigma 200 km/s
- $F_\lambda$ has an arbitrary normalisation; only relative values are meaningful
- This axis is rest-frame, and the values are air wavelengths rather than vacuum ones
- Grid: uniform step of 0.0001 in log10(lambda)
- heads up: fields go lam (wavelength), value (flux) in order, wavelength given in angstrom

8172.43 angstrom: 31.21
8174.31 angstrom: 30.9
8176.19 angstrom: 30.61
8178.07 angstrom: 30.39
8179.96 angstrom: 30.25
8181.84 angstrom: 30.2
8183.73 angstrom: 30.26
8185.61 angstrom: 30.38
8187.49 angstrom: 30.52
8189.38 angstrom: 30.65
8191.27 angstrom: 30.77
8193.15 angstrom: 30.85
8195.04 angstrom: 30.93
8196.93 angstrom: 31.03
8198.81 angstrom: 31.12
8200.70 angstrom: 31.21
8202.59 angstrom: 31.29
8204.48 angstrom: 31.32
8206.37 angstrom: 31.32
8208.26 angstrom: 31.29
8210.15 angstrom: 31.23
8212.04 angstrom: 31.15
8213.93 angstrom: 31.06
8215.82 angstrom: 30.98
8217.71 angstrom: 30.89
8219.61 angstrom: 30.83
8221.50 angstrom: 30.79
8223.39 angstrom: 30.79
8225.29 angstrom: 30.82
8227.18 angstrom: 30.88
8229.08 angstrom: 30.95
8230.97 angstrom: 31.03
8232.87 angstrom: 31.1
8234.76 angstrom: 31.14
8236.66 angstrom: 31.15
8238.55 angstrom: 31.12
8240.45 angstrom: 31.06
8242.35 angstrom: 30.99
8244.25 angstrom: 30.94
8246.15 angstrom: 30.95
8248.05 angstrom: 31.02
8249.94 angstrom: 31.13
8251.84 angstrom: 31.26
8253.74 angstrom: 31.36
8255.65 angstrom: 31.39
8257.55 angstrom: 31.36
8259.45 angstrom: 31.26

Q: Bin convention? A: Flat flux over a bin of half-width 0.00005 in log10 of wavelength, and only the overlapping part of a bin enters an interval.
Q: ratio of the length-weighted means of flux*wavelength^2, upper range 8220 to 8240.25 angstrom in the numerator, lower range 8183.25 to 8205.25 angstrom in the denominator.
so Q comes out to 1.01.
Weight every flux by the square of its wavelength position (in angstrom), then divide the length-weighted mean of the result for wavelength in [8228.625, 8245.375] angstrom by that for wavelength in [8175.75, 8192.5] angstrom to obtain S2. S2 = 1.0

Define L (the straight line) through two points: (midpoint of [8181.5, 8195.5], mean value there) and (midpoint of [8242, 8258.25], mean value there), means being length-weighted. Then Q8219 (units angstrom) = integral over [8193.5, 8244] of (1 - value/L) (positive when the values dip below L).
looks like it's -0.3 angstrom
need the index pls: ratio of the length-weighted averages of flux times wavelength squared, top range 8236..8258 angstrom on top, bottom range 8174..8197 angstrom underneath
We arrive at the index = 1.03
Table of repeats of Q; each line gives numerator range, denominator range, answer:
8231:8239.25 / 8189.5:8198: 1.02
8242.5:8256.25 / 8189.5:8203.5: 1.02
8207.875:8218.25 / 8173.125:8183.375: 1.03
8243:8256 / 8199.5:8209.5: 1.01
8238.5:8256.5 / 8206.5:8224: 1.01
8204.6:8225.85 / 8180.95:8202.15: 1.02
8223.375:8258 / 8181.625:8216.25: 1.01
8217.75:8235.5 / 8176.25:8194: 1.02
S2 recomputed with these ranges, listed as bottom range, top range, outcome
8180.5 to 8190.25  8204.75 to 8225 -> 1.03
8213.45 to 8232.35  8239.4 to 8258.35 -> 1.01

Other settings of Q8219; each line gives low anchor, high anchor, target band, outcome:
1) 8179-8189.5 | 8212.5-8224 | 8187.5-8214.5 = -0.39 angstrom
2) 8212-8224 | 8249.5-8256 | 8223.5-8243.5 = 0.03 angstrom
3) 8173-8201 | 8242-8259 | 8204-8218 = -0.14 angstrom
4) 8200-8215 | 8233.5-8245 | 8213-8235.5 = 0.15 angstrom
